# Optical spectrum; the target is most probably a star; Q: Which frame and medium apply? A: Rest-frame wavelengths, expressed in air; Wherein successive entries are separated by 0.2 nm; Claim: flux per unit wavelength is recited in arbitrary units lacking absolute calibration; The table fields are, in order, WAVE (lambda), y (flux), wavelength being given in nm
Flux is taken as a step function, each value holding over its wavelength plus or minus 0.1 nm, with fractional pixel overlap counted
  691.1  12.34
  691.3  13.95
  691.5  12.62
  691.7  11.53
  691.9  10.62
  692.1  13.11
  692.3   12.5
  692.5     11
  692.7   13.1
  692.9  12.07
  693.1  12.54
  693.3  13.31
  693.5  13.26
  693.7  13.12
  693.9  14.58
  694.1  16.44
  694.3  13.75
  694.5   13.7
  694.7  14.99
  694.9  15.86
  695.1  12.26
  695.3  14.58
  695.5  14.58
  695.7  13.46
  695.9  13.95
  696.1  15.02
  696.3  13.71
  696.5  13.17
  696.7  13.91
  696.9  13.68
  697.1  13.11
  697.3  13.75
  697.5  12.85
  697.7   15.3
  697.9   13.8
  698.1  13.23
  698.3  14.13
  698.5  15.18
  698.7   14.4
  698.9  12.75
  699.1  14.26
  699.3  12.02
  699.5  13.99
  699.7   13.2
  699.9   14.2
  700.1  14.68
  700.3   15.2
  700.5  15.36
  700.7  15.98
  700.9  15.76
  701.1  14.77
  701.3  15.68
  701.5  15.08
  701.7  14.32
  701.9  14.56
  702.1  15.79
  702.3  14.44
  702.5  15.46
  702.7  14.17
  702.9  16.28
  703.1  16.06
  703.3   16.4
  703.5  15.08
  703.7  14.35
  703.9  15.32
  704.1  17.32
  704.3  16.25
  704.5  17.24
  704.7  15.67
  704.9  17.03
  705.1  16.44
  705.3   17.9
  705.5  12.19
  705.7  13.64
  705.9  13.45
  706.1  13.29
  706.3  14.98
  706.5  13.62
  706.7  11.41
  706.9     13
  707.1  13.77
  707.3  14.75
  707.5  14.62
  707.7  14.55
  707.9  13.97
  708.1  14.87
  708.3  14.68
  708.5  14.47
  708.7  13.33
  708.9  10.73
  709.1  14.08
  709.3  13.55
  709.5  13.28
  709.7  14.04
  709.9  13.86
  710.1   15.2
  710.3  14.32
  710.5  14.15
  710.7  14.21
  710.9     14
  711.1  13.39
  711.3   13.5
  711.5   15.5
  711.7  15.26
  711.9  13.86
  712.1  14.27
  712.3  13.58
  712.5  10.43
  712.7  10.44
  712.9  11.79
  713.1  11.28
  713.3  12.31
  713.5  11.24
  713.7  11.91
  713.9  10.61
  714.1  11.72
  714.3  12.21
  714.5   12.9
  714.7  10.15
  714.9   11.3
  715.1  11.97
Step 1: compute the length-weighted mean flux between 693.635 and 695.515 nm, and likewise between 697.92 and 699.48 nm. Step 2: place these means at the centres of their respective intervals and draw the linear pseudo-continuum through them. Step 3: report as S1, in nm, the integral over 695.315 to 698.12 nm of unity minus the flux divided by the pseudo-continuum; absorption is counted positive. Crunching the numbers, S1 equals 0.04 nm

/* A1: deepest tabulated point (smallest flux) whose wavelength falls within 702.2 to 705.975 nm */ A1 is 12.19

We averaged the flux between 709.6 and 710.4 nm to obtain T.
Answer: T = 14.4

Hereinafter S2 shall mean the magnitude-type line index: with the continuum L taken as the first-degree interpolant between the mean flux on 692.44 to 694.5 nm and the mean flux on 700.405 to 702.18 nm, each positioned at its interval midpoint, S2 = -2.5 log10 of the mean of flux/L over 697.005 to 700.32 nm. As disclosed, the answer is 0.058 mag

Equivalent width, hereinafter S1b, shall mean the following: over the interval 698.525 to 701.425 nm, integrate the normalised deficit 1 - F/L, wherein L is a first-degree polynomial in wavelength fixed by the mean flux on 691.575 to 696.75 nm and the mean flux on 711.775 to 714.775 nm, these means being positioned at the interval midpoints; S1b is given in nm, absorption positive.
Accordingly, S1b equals -0.33 nm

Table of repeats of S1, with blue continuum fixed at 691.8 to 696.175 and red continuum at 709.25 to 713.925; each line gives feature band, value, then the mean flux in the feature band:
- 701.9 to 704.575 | -0.46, 15.6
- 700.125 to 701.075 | -0.14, 15.4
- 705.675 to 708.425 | -0.13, 13.9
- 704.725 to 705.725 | -0.17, 15.6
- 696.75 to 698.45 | -0.04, 13.8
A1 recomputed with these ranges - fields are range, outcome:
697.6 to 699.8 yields 12.02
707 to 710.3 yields 10.73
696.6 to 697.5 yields 12.85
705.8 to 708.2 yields 11.41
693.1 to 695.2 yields 12.26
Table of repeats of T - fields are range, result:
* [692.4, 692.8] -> 12.1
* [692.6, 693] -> 12.6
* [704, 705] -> 16.7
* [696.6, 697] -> 13.8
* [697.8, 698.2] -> 13.5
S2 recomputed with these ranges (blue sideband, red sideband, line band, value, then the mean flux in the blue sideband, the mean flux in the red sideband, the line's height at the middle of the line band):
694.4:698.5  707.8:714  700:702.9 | -0.104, 14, 13.3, 13.7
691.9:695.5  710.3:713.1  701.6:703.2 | -0.130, 13.5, 13.4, 13.4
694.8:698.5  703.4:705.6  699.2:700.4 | 0.064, 13.9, 15.9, 14.7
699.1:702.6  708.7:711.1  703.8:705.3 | -0.158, 14.7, 13.7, 14.3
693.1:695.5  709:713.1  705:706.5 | -0.057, 14.1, 13.6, 13.7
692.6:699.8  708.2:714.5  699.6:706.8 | -0.120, 13.8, 13.1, 13.5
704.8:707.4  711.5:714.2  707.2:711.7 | -0.062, 14.3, 12.3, 13.3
